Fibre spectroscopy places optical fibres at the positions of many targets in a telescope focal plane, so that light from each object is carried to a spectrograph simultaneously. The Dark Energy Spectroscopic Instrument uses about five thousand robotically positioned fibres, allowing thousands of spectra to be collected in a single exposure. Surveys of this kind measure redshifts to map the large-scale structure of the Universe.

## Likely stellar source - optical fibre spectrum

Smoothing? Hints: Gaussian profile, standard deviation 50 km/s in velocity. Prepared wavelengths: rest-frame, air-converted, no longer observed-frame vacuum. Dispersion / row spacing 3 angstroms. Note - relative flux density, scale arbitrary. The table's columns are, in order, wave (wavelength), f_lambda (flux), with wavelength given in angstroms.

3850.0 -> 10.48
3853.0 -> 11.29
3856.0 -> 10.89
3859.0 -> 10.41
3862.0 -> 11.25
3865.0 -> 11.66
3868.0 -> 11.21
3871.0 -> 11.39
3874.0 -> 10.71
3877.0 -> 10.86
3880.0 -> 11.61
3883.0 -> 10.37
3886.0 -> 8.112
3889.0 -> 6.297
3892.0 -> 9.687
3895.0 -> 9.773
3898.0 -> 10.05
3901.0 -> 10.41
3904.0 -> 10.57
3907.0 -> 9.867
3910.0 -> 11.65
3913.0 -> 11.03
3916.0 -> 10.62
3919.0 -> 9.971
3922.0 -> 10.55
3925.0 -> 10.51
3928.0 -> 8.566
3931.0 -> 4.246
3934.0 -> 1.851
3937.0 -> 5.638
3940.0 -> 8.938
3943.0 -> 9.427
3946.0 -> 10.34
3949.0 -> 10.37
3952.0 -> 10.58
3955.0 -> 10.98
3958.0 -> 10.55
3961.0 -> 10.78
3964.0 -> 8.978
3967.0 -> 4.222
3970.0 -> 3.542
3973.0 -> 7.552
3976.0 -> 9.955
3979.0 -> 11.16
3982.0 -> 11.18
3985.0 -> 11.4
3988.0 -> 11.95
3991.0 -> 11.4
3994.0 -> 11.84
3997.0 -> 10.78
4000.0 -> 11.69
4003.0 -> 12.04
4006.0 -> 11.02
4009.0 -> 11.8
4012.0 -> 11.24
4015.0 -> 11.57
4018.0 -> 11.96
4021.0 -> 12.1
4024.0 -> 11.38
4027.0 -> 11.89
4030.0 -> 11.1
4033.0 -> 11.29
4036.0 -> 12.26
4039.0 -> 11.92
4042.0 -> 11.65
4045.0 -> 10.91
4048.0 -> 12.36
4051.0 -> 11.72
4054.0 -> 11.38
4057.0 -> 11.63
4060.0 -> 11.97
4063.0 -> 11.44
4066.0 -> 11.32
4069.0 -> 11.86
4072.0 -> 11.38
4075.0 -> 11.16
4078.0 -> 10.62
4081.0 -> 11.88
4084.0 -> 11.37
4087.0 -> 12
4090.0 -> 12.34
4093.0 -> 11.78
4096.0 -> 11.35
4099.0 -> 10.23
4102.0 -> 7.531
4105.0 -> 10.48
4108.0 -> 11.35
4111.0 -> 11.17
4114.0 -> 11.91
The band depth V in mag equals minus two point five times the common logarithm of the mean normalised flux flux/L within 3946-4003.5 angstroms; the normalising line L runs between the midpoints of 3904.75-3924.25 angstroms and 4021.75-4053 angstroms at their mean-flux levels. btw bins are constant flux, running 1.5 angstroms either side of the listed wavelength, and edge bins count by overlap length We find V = 0.11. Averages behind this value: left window 10.6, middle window 10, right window 11.7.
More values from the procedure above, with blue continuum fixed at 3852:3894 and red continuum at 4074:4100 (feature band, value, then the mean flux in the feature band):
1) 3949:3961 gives 0.01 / 10.7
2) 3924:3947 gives 0.41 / 7.31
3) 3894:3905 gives 0.03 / 10.2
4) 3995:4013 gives -0.04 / 11.4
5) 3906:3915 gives -0.03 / 10.9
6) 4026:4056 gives -0.04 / 11.6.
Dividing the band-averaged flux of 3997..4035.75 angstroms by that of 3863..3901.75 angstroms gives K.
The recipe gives 1.14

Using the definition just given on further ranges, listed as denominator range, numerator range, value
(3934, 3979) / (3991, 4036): 1.35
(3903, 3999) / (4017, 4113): 1.21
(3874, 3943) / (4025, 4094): 1.26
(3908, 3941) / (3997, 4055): 1.36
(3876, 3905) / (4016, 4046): 1.20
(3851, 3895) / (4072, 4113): 1.06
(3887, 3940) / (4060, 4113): 1.26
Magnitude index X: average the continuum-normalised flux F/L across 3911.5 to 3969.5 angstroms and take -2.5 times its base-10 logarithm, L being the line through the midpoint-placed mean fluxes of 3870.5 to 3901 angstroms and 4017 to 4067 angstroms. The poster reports 0.20 mag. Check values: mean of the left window 9.86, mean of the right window 11.7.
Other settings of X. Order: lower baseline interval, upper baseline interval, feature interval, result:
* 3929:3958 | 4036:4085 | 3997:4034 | -0.13 mag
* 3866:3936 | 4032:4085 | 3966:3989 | 0.18 mag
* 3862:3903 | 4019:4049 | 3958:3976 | 0.41 mag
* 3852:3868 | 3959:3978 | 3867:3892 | 0.05 mag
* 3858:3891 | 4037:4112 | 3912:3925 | 0.00 mag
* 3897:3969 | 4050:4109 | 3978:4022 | -0.14 mag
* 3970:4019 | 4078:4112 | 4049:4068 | -0.06 mag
